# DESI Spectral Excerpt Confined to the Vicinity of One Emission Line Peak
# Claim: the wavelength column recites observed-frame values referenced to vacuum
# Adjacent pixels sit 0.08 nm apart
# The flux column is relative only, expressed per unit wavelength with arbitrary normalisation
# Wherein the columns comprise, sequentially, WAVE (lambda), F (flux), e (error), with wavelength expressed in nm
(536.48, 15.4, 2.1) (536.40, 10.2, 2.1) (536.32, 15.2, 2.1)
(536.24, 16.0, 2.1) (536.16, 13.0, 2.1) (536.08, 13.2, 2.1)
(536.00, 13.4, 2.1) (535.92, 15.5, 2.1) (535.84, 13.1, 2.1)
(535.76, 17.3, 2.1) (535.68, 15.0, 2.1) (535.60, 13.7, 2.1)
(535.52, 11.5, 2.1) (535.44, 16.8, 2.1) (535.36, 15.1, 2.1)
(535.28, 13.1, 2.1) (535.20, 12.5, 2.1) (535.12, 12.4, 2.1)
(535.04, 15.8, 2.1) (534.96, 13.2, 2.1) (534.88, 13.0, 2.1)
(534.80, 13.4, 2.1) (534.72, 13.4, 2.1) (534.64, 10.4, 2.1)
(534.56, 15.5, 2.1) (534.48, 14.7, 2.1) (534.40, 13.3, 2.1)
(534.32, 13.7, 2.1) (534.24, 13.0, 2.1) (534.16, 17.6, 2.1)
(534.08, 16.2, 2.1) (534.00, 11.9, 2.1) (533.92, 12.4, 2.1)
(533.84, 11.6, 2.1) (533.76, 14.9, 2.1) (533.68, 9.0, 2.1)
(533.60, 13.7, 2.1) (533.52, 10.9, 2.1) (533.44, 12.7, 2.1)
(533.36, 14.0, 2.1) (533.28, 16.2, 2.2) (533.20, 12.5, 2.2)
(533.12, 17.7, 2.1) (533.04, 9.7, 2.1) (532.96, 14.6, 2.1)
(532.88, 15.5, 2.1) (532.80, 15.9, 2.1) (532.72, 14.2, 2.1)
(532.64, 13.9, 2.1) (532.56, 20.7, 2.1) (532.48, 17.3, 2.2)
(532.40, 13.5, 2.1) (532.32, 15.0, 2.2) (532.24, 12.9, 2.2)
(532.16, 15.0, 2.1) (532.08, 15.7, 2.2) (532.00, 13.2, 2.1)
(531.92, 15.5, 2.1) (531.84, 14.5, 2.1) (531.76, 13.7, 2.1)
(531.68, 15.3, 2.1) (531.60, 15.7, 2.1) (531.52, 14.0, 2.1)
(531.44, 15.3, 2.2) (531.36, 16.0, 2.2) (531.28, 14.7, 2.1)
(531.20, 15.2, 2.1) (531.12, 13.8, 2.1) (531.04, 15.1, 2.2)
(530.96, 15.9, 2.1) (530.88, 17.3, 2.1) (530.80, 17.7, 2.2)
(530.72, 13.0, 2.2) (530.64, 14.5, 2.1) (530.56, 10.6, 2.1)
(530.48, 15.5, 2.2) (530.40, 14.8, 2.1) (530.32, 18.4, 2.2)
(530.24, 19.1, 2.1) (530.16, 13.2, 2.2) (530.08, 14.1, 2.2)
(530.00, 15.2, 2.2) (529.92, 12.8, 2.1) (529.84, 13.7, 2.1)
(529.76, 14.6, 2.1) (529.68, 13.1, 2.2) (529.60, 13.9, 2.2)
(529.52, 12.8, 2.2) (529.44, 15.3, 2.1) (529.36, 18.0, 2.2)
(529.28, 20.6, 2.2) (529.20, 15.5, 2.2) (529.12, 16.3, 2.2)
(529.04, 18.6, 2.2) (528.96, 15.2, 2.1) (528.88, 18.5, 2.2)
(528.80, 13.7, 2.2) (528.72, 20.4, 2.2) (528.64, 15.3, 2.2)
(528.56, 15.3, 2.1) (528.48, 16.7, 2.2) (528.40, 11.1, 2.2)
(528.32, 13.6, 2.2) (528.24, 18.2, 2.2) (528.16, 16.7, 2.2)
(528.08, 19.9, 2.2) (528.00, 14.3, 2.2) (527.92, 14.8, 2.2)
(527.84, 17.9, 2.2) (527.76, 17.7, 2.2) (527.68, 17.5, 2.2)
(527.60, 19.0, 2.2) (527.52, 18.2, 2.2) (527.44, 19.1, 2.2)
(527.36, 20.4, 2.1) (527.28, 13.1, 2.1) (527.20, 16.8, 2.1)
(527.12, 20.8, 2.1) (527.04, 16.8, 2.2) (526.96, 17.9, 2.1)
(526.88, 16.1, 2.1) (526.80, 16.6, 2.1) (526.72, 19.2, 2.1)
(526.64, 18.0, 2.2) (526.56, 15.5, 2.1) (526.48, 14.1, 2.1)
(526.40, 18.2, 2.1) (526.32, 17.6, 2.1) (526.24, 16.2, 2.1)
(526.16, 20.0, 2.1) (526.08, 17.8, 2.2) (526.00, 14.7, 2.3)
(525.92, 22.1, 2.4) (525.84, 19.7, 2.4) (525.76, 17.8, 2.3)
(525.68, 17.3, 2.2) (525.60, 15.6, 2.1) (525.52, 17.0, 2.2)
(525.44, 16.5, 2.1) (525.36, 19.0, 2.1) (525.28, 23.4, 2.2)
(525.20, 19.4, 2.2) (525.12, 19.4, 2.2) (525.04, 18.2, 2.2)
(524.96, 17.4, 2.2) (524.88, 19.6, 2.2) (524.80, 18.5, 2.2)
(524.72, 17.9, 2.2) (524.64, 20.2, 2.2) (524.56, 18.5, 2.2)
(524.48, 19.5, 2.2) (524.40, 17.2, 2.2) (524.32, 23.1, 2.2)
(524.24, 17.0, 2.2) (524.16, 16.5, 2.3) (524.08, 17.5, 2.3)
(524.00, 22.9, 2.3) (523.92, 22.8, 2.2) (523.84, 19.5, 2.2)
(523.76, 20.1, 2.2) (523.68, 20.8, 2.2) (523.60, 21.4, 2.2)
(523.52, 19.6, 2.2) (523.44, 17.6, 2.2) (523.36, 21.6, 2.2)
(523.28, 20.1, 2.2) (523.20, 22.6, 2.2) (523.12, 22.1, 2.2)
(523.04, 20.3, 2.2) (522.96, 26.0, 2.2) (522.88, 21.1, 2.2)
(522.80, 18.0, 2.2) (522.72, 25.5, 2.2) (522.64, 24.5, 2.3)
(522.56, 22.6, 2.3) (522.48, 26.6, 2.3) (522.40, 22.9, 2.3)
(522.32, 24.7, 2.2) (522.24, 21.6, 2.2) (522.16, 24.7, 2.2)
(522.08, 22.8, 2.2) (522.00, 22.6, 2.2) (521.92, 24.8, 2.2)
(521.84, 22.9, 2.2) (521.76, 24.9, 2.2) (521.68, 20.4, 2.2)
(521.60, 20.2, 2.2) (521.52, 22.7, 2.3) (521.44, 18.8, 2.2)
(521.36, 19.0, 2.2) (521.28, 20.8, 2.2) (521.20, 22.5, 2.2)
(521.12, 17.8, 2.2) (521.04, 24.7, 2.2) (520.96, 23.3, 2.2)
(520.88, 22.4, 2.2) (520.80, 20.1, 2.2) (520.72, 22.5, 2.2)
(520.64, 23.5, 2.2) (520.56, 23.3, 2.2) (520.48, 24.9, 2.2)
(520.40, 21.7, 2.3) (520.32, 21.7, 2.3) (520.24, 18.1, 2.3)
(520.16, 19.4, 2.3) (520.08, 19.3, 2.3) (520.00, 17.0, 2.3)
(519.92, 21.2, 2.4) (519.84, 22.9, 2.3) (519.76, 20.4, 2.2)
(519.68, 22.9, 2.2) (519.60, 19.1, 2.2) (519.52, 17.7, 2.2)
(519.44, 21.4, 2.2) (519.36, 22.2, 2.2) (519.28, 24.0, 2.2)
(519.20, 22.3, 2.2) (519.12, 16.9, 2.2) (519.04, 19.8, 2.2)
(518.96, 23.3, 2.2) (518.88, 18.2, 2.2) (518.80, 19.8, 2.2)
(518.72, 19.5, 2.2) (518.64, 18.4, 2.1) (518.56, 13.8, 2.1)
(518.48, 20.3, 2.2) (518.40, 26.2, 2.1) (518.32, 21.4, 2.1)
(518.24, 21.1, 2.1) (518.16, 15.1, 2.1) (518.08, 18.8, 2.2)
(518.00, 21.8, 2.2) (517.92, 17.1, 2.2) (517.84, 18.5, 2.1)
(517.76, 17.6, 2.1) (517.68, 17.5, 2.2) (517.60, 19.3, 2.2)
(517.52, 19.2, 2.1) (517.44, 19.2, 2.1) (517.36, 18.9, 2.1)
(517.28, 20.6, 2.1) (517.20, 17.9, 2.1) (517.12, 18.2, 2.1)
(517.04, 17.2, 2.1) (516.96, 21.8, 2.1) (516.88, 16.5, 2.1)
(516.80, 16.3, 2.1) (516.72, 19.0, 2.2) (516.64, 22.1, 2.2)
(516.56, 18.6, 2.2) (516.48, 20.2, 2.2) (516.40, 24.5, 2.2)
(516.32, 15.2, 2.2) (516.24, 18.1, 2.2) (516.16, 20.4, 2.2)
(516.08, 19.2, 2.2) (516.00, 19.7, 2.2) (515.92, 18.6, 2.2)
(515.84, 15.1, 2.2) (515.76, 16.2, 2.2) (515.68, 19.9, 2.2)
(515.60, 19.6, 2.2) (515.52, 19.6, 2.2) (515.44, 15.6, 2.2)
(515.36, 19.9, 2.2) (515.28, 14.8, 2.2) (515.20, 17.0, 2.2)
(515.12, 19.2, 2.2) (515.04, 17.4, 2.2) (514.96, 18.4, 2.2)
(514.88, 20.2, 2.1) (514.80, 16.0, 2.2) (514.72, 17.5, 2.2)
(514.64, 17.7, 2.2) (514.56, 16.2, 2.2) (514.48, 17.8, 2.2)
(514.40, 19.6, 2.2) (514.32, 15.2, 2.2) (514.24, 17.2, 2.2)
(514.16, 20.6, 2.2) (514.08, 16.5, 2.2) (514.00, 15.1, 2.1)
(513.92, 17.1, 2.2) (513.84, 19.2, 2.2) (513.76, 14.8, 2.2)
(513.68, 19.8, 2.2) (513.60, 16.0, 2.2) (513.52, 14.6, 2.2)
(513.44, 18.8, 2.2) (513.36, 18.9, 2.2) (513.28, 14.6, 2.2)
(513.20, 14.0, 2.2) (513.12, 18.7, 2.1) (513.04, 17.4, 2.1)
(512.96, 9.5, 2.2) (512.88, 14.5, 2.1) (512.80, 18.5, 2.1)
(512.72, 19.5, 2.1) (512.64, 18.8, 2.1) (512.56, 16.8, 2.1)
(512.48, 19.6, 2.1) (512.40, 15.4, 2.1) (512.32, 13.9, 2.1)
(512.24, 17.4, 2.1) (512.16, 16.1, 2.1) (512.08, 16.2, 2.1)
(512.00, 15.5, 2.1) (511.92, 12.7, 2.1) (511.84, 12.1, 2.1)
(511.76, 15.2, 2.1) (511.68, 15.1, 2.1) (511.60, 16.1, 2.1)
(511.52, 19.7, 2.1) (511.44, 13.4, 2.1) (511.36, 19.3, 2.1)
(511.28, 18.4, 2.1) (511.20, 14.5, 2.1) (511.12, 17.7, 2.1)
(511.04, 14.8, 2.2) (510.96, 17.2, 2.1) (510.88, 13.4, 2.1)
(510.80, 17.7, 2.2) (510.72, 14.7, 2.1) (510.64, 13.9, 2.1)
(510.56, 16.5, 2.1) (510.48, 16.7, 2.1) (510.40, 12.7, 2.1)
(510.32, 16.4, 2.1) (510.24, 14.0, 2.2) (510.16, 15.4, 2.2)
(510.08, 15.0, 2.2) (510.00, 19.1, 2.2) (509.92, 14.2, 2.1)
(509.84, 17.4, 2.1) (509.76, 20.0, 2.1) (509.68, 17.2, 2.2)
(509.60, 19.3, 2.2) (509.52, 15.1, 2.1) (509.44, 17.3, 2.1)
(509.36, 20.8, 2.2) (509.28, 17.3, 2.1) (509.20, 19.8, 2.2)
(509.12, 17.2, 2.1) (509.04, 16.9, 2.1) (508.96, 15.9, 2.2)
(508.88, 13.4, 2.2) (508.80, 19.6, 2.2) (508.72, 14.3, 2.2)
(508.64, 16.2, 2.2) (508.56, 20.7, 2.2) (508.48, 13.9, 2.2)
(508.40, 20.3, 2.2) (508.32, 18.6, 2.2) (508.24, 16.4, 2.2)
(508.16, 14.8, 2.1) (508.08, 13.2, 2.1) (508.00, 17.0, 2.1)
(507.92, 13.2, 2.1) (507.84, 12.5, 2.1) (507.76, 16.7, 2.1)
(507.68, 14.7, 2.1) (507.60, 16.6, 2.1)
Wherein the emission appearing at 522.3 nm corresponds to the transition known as C III] 1909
